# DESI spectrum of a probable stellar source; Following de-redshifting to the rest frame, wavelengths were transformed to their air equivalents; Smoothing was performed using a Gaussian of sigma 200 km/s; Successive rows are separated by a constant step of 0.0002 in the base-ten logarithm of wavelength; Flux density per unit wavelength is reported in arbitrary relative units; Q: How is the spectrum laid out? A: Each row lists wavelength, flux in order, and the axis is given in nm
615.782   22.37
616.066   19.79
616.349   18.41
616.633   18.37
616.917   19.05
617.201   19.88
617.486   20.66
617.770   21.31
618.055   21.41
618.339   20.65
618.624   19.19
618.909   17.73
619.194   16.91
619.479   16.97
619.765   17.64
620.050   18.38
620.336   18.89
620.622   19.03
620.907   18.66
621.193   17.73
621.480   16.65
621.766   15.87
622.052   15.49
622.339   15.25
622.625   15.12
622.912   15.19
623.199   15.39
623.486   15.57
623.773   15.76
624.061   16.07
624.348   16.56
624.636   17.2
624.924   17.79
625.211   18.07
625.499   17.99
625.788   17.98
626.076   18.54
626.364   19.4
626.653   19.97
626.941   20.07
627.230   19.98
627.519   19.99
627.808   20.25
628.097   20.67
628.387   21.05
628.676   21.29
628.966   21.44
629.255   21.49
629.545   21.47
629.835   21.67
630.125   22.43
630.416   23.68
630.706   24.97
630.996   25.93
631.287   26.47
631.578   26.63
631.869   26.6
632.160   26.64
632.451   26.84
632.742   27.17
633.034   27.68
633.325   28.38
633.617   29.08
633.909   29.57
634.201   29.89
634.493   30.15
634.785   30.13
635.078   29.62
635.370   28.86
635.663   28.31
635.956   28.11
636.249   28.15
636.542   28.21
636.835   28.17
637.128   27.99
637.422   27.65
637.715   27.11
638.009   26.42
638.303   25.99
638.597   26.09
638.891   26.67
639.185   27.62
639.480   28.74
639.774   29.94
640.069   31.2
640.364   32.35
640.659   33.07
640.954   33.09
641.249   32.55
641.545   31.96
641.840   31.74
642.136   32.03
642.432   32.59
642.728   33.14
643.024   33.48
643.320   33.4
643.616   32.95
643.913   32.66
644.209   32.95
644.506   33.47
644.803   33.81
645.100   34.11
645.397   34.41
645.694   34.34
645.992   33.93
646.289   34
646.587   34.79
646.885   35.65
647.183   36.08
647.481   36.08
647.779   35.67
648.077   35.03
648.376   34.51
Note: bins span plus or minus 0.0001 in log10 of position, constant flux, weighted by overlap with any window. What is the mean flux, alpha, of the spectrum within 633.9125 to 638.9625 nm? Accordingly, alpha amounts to 28.2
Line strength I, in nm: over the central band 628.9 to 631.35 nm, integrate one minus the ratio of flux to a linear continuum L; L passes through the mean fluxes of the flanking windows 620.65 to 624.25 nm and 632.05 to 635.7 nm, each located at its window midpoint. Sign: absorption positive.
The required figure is 0.14 nm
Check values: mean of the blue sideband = 16.2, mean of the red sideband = 28.7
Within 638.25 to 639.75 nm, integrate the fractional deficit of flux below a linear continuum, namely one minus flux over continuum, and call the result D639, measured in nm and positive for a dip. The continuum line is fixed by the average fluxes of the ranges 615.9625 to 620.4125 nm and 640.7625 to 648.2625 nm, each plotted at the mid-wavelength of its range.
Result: 0.16 nm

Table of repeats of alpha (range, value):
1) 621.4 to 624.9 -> 15.9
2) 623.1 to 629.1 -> 18.6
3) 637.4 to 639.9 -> 27.3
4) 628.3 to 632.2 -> 23.7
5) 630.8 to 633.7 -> 27.1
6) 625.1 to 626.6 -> 18.5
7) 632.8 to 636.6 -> 28.9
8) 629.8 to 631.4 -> 24.3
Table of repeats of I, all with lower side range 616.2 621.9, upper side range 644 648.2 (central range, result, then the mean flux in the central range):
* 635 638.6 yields 0.161 nm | 27.8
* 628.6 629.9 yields 0.169 nm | 21.5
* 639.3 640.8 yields 0.002 nm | 31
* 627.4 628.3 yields 0.132 nm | 20.3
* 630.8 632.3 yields -0.022 nm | 26.4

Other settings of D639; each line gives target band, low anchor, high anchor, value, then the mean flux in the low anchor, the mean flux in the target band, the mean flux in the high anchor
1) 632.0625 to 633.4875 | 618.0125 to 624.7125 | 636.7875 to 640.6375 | -0.168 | 17.2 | 27.4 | 28.3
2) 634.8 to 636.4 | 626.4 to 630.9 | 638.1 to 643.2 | -0.119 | 21.4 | 28.7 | 30.7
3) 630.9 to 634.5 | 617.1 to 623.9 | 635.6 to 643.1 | -0.315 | 17.7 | 27.7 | 29.7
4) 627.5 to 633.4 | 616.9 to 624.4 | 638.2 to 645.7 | 0.051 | 17.7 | 24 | 31.7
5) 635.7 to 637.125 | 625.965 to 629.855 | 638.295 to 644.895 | -0.044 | 20.5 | 28.2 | 31.5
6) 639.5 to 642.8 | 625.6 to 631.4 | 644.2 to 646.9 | -0.124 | 21.4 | 32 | 34.1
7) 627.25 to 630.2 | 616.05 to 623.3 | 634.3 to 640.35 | 0.283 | 18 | 21.1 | 28.4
